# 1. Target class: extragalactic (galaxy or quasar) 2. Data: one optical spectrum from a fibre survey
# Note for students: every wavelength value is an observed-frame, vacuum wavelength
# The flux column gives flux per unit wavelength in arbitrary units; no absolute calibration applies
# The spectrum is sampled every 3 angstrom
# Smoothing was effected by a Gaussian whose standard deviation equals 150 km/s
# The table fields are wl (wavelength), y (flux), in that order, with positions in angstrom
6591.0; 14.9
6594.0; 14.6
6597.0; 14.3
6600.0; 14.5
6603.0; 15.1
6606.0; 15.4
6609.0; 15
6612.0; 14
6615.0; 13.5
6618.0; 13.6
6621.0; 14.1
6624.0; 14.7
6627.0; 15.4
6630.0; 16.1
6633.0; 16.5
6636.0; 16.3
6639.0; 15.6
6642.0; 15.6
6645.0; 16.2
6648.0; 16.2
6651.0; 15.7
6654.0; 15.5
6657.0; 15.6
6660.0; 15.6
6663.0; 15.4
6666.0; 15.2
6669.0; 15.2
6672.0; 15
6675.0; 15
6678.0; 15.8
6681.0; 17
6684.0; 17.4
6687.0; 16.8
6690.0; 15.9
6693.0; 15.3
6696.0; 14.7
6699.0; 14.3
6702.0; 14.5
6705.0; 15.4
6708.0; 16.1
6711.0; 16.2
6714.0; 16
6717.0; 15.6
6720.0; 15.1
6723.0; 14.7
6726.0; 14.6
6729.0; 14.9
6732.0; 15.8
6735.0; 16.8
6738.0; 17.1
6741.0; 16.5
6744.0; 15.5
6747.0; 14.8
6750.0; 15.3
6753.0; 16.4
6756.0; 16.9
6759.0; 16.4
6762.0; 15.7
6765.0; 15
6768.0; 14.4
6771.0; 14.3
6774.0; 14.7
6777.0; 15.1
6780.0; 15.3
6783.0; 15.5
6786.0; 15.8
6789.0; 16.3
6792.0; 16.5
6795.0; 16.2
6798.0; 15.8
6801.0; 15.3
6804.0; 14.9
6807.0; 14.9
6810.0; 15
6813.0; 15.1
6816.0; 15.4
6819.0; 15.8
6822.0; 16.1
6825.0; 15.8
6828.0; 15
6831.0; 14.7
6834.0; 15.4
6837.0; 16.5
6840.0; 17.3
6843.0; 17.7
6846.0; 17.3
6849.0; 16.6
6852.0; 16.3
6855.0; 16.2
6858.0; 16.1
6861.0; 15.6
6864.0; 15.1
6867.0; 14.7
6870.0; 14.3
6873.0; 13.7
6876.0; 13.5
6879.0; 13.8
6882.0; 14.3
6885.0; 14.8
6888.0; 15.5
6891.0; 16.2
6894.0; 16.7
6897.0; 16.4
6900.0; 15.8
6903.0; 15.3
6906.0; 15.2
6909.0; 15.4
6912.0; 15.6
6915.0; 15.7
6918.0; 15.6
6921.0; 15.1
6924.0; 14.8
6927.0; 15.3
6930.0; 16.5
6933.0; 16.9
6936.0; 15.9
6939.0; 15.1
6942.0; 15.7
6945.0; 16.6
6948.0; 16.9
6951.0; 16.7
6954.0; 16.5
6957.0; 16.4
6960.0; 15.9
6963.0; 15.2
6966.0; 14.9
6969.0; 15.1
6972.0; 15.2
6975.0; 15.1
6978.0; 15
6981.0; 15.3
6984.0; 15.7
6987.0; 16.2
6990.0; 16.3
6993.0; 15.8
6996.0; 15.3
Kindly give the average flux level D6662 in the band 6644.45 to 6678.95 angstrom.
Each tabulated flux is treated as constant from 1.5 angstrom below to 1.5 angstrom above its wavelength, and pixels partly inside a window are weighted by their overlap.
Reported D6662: 15.5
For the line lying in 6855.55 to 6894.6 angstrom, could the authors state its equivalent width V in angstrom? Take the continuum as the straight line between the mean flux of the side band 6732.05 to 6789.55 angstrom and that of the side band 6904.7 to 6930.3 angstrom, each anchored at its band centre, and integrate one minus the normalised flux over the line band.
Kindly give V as 1.4 angstrom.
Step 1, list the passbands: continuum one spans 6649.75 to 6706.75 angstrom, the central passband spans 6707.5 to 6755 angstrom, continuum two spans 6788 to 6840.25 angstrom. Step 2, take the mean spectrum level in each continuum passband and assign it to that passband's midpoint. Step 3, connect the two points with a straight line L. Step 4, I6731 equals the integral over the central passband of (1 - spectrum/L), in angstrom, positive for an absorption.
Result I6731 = -0.4 angstrom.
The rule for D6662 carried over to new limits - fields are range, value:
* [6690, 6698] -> 15.1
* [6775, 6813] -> 15.5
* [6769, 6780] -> 14.8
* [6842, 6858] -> 16.7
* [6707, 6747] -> 15.7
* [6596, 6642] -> 15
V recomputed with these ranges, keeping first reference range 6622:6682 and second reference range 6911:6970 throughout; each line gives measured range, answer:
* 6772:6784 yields 0.5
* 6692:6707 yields 0.8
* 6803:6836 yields 0.9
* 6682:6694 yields -0.6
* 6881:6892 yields 0.4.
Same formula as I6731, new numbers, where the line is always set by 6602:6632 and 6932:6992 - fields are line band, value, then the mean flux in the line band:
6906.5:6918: 0.1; 15.5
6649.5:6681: -1.3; 15.5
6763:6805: -0.3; 15.4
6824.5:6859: -1.8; 16.3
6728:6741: -1.0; 16.2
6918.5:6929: 0.3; 15.2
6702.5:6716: -0.7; 15.8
